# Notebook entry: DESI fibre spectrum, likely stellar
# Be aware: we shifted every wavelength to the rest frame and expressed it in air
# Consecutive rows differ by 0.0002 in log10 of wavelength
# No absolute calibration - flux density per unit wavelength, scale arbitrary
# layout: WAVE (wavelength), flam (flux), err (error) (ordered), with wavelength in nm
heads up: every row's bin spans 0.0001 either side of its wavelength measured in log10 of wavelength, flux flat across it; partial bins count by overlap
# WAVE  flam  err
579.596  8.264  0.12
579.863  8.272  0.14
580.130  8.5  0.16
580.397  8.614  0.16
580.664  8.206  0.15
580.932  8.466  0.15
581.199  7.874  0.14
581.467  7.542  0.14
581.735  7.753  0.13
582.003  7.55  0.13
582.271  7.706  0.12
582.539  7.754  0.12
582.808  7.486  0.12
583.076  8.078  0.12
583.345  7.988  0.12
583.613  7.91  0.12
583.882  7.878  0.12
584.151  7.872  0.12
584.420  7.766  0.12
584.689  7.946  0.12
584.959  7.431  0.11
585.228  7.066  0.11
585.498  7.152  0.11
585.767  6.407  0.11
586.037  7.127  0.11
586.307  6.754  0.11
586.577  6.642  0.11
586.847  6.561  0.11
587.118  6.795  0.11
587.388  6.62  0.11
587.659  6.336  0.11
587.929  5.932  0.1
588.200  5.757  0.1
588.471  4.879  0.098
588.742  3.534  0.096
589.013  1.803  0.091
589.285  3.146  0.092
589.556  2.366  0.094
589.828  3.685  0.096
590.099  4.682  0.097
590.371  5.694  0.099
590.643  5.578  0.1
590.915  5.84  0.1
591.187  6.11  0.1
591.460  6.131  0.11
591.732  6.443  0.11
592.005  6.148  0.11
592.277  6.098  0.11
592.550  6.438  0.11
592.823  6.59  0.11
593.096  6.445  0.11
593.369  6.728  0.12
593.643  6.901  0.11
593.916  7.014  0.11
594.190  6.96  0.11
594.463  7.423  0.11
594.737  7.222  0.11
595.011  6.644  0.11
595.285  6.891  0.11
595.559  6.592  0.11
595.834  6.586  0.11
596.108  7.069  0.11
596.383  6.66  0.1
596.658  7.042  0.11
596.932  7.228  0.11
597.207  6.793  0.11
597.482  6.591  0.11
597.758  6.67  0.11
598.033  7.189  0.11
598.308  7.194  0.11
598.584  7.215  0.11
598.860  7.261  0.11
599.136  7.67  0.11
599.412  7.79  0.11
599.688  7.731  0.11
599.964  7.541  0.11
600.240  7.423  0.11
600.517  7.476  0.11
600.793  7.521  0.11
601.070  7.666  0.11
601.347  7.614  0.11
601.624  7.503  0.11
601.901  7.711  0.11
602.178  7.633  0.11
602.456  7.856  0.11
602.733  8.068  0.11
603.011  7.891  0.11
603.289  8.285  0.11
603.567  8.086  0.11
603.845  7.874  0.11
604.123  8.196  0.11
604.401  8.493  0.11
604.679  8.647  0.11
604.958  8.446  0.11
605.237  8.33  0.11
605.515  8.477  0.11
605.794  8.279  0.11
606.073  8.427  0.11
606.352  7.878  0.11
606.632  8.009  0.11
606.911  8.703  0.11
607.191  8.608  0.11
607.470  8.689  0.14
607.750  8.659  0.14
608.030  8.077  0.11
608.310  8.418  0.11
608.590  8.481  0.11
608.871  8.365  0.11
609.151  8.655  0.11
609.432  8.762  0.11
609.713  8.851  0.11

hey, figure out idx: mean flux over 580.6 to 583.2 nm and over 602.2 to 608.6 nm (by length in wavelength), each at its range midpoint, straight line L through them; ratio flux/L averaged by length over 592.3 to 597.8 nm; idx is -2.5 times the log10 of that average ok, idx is 0.19 mag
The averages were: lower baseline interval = 7.83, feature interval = 6.81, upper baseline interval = 8.28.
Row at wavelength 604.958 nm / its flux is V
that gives 8.446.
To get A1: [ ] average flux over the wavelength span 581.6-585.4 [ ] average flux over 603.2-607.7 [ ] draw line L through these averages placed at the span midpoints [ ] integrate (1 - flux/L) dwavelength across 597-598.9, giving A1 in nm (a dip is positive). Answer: 0.27 nm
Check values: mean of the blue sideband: 7.72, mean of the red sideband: 8.35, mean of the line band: 6.98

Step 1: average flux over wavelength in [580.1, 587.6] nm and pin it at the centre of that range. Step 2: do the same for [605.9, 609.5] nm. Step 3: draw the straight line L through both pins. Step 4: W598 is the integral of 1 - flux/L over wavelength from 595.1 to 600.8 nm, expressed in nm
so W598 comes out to 0.65 nm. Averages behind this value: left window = 7.52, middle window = 7.14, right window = 8.43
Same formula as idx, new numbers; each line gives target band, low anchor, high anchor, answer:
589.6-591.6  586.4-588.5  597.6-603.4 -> 0.25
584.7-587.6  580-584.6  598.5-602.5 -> 0.14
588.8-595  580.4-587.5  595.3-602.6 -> 0.28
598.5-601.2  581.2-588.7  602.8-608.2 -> 0.06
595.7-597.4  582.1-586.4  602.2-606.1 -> 0.16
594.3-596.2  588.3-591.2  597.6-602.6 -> -0.16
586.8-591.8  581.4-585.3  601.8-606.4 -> 0.47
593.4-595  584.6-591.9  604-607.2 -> -0.07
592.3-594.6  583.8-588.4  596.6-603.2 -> 0.06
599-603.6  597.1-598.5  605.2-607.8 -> -0.03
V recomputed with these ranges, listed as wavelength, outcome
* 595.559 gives 6.592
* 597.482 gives 6.591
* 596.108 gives 7.069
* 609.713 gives 8.851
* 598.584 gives 7.215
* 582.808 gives 7.486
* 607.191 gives 8.608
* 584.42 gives 7.766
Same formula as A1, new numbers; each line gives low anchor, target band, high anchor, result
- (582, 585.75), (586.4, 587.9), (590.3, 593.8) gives 0.12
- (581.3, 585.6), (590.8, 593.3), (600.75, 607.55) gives 0.51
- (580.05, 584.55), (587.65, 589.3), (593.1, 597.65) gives 0.67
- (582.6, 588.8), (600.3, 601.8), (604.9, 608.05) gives 0.09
